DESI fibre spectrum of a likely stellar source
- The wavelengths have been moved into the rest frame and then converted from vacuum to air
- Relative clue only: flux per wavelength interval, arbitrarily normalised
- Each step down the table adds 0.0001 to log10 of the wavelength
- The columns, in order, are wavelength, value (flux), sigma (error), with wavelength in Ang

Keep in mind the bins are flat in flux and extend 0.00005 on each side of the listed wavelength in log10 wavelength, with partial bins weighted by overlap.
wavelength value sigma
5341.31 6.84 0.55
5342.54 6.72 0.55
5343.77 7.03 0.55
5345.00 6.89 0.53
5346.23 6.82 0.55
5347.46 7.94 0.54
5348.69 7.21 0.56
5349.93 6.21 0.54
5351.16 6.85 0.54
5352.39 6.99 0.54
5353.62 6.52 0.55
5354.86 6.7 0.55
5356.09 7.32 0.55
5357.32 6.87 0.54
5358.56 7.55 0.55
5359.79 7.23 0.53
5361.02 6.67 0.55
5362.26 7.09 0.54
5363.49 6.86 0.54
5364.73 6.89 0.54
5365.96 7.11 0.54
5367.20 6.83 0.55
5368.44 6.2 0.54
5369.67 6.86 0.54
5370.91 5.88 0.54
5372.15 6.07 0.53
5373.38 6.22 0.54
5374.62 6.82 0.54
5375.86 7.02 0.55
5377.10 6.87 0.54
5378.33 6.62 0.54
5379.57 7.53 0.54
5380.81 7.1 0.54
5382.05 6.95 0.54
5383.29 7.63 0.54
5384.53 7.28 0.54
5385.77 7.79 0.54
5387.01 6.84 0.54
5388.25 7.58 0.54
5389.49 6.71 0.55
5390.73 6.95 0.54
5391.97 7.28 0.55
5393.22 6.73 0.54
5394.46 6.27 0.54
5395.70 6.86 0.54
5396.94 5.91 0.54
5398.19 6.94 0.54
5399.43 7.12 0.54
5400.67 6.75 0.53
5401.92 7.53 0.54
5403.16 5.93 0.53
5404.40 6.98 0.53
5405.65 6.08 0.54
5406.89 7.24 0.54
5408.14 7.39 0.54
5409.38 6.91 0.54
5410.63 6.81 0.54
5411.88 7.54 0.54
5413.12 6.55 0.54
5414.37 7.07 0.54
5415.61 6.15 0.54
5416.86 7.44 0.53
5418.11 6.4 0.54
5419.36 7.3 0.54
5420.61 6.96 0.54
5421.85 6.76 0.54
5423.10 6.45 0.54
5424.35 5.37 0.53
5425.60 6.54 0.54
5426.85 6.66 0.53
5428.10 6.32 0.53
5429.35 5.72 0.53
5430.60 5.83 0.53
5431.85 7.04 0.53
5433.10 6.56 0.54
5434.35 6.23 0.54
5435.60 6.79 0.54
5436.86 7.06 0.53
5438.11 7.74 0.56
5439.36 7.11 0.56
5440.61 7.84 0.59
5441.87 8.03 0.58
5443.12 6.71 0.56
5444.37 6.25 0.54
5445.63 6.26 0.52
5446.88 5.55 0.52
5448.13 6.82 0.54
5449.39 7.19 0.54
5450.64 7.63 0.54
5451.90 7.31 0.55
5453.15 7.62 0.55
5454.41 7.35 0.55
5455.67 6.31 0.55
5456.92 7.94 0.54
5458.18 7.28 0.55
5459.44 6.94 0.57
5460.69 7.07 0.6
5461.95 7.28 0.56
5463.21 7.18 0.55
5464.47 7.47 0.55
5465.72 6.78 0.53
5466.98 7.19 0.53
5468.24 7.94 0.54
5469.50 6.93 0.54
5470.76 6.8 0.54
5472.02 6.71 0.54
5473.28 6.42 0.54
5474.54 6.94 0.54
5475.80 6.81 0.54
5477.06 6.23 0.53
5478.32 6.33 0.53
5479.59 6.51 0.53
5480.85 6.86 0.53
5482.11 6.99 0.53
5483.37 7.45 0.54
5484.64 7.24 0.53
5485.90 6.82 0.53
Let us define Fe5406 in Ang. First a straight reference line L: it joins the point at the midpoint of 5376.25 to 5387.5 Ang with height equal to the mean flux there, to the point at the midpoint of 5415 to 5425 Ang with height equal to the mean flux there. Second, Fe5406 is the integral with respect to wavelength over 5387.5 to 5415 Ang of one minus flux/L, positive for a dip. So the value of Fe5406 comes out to 0.1 Ang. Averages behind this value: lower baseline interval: 7.18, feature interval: 6.87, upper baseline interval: 6.6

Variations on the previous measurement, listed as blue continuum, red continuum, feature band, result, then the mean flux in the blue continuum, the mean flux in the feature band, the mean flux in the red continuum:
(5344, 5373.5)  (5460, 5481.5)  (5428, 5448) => 0.54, 6.84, 6.7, 6.91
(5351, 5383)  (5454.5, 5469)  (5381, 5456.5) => 2.07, 6.84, 6.85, 7.22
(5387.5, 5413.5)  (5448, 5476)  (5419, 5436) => 1.30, 6.86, 6.45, 7.14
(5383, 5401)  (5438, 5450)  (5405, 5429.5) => 0.85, 6.97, 6.7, 6.92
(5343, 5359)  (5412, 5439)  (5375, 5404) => -0.67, 6.98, 6.96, 6.64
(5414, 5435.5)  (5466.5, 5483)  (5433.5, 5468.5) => -2.15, 6.52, 7.09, 6.83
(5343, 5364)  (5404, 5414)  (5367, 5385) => 0.46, 6.99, 6.79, 6.94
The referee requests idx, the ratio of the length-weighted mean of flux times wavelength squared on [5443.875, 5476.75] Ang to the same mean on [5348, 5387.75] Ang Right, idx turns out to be 1.0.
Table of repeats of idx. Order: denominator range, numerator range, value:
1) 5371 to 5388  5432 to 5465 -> 1.04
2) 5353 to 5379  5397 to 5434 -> 1.01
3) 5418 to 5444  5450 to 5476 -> 1.07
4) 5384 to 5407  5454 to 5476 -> 1.06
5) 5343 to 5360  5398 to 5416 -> 1.00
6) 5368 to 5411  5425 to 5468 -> 1.03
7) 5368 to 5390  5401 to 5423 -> 1.01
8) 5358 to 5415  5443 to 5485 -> 1.04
